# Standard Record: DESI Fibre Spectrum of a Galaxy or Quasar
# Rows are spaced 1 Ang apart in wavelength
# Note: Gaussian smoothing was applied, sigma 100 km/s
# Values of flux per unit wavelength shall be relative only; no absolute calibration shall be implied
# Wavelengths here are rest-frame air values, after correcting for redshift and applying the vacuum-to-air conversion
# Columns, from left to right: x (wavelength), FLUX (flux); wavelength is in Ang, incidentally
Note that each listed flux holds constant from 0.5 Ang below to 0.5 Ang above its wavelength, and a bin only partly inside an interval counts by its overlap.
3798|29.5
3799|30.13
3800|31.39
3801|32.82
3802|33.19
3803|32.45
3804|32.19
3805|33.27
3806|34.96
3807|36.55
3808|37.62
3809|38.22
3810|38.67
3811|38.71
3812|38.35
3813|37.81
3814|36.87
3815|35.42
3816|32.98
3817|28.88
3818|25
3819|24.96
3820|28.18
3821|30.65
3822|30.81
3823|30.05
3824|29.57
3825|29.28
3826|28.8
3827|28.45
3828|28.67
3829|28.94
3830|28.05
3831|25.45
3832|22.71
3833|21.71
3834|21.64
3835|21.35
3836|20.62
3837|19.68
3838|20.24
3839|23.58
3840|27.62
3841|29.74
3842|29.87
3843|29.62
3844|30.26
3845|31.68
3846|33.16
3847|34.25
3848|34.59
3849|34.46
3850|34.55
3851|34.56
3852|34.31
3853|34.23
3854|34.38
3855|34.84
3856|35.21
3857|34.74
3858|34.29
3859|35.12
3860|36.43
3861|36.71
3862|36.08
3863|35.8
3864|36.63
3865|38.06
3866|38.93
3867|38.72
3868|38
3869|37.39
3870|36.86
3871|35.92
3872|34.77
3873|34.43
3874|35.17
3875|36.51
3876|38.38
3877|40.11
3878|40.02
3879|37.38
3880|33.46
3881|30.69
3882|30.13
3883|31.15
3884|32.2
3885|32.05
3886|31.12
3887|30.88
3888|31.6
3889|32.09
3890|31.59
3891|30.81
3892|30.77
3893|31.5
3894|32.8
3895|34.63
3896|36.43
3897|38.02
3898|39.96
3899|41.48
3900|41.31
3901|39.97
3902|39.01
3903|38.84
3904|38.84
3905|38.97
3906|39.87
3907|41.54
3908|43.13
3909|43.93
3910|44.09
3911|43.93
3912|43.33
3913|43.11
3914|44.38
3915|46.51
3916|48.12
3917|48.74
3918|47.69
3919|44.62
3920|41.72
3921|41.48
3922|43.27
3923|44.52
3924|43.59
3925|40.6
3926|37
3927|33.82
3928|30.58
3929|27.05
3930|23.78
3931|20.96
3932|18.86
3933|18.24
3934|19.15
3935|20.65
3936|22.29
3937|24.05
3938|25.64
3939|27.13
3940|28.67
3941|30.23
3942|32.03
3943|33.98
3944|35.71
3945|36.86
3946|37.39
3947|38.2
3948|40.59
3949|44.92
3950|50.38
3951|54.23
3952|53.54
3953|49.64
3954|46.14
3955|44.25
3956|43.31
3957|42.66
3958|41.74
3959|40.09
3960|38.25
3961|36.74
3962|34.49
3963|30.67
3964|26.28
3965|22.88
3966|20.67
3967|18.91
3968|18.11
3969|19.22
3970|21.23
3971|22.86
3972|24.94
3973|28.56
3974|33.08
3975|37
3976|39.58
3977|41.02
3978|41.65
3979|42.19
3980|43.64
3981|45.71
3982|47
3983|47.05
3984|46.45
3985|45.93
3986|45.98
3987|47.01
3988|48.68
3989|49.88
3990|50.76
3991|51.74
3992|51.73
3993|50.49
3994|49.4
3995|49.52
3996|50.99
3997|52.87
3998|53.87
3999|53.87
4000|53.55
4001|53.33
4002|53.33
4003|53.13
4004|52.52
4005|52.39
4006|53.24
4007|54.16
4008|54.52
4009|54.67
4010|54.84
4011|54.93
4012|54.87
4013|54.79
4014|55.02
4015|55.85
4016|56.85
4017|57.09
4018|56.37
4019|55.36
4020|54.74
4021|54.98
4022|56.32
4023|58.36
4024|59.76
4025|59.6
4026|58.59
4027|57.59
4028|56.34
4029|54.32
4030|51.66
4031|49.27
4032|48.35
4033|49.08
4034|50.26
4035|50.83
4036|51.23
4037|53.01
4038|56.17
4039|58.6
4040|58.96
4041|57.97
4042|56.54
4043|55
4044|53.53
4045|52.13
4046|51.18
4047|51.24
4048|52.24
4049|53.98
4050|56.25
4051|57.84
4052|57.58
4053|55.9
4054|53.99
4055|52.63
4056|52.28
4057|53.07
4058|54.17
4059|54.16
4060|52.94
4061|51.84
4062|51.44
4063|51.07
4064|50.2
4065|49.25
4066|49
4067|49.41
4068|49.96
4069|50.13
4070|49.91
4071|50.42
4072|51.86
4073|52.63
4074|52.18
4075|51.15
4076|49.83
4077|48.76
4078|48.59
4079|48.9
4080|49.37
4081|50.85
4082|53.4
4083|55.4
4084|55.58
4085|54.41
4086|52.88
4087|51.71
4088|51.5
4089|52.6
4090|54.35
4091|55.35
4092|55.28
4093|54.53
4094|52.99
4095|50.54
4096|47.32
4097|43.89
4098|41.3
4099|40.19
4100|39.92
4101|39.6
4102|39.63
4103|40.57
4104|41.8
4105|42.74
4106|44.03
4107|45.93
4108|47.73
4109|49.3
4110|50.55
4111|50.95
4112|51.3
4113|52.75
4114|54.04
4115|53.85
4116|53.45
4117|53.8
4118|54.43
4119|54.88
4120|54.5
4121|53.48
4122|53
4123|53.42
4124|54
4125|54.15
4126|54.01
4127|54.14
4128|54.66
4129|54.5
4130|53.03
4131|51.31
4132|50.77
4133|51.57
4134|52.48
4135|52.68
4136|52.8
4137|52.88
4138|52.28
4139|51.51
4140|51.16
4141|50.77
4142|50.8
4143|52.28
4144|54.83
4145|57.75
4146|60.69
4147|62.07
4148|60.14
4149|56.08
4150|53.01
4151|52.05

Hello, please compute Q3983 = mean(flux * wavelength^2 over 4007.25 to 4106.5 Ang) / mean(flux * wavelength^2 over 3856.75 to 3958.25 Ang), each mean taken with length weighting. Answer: 1.53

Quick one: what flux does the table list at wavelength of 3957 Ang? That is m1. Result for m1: 42.66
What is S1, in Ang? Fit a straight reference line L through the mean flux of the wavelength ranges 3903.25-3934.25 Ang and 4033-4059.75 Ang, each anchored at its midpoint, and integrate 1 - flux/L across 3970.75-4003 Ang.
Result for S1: 0.8 Ang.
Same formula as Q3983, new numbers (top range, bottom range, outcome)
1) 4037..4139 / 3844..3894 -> 1.67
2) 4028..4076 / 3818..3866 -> 1.93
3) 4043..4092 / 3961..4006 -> 1.31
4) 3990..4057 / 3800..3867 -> 1.88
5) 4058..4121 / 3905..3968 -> 1.48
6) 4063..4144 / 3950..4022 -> 1.19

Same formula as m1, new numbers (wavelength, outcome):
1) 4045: 52.13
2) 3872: 34.77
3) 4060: 52.94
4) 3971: 22.86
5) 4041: 57.97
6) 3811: 38.71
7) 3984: 46.45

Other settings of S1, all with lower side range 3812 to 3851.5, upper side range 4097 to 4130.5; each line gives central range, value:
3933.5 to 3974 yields 4.9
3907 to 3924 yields -4.5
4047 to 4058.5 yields -2.4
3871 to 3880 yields -1.3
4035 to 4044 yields -2.3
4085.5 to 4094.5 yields -1.1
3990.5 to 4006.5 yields -4.3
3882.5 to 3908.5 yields -1.7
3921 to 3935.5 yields 2.2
